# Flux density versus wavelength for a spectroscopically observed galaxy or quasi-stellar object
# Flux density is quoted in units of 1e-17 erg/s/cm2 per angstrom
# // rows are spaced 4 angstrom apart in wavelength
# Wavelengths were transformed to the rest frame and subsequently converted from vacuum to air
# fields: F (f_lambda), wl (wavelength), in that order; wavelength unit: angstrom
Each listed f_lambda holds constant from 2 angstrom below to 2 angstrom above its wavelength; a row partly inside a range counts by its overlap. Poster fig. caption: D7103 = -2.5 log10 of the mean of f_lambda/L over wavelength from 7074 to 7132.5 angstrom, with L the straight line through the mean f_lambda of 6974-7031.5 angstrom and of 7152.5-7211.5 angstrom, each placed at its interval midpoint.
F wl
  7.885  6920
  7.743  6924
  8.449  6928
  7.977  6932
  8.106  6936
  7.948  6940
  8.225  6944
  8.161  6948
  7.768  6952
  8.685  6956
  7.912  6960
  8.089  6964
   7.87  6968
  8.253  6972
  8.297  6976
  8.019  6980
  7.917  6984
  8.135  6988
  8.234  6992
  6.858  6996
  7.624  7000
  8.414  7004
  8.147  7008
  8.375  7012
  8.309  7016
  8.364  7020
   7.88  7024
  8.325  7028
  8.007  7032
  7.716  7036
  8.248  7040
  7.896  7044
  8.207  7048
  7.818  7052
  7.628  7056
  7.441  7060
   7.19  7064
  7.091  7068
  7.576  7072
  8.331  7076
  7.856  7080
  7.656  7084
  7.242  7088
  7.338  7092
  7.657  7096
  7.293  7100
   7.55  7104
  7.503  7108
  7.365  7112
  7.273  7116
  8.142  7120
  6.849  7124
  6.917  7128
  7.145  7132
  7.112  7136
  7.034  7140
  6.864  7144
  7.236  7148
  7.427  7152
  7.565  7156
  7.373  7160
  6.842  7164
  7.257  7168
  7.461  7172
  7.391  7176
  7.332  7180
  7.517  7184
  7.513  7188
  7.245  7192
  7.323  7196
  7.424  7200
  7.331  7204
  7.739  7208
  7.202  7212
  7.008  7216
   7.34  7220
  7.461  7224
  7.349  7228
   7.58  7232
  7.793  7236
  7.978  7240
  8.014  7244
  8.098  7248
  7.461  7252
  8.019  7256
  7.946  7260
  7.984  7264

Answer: 0.03 mag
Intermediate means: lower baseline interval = 8.06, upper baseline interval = 7.38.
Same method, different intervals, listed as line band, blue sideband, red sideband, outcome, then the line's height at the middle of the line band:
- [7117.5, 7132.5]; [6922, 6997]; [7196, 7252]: 0.07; 7.74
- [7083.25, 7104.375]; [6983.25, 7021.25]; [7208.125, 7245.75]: 0.06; 7.83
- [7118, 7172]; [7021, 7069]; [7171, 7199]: 0.04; 7.52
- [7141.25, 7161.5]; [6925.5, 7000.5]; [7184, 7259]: 0.06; 7.68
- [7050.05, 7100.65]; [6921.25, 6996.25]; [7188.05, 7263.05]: 0.04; 7.85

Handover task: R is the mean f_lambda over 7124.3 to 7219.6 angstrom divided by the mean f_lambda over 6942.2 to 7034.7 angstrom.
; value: 0.9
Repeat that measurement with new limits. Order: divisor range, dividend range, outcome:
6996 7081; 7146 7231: 0.93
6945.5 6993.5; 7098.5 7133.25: 0.91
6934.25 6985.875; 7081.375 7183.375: 0.90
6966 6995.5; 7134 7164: 0.90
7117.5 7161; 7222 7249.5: 1.07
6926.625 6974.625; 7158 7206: 0.90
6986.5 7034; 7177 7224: 0.91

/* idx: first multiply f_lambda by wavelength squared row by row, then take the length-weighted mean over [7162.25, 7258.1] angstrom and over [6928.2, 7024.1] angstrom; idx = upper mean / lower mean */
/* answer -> 1.0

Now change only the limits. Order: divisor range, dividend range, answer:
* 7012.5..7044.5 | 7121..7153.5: 0.90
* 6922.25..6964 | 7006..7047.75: 1.03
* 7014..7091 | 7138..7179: 0.95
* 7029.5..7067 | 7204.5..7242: 1.01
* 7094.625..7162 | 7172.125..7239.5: 1.04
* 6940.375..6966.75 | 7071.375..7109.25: 0.97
